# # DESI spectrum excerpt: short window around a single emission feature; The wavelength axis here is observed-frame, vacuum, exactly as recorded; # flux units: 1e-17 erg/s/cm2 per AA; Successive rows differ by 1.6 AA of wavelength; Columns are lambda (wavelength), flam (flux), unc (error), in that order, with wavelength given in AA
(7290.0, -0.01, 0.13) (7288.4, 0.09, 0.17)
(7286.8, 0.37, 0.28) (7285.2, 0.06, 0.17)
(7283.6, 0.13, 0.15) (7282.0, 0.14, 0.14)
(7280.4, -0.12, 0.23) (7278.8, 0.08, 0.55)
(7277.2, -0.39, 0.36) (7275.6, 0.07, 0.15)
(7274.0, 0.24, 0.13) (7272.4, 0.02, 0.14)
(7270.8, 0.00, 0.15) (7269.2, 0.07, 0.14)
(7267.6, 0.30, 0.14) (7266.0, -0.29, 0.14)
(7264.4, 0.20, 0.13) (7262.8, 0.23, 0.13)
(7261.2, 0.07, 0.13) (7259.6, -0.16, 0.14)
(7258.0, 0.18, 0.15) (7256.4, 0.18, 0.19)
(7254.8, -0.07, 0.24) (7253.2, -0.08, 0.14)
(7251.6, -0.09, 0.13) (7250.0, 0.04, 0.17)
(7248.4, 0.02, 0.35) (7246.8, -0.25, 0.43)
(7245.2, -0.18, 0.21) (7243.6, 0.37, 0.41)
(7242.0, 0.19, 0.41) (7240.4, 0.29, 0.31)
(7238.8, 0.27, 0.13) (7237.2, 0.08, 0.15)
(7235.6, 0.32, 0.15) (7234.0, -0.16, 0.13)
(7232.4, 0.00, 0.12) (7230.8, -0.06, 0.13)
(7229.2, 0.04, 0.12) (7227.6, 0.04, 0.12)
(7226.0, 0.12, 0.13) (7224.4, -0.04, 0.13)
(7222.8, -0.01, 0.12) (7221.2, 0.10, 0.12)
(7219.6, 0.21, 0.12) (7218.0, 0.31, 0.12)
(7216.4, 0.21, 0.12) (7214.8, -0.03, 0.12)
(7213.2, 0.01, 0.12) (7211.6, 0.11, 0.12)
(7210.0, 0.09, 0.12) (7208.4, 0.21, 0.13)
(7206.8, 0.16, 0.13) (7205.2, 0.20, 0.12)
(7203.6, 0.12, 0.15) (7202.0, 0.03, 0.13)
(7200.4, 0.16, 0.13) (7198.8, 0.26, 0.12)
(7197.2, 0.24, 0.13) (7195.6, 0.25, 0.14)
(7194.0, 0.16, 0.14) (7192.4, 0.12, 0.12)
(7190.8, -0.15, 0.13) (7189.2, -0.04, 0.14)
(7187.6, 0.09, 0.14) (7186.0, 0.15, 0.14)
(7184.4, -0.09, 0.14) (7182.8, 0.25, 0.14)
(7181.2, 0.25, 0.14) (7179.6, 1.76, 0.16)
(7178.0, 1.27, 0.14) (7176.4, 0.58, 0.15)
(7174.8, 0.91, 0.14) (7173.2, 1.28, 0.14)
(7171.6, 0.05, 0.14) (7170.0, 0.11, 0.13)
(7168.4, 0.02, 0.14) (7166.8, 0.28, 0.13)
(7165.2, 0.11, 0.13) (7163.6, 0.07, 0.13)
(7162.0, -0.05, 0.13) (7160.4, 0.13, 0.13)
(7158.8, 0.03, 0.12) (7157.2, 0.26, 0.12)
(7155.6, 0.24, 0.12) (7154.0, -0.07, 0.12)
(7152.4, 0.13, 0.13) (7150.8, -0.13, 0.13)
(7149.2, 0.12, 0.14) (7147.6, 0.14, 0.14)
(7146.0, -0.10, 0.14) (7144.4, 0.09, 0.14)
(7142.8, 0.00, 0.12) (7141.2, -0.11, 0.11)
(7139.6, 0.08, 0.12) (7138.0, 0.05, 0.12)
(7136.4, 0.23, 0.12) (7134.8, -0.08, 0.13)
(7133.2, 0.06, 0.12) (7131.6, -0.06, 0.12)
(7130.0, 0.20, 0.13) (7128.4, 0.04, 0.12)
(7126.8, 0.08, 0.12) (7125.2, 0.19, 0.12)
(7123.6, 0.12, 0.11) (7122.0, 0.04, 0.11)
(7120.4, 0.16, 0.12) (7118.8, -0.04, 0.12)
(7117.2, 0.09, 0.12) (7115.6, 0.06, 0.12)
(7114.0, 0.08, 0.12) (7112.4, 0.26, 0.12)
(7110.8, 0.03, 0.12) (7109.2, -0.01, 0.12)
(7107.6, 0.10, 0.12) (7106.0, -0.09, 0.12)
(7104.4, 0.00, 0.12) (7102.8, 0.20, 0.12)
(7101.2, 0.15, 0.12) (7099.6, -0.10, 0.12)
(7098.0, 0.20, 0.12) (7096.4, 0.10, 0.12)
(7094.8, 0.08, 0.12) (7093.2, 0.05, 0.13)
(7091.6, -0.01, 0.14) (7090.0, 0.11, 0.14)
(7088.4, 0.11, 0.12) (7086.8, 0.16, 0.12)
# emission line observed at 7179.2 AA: [O II]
